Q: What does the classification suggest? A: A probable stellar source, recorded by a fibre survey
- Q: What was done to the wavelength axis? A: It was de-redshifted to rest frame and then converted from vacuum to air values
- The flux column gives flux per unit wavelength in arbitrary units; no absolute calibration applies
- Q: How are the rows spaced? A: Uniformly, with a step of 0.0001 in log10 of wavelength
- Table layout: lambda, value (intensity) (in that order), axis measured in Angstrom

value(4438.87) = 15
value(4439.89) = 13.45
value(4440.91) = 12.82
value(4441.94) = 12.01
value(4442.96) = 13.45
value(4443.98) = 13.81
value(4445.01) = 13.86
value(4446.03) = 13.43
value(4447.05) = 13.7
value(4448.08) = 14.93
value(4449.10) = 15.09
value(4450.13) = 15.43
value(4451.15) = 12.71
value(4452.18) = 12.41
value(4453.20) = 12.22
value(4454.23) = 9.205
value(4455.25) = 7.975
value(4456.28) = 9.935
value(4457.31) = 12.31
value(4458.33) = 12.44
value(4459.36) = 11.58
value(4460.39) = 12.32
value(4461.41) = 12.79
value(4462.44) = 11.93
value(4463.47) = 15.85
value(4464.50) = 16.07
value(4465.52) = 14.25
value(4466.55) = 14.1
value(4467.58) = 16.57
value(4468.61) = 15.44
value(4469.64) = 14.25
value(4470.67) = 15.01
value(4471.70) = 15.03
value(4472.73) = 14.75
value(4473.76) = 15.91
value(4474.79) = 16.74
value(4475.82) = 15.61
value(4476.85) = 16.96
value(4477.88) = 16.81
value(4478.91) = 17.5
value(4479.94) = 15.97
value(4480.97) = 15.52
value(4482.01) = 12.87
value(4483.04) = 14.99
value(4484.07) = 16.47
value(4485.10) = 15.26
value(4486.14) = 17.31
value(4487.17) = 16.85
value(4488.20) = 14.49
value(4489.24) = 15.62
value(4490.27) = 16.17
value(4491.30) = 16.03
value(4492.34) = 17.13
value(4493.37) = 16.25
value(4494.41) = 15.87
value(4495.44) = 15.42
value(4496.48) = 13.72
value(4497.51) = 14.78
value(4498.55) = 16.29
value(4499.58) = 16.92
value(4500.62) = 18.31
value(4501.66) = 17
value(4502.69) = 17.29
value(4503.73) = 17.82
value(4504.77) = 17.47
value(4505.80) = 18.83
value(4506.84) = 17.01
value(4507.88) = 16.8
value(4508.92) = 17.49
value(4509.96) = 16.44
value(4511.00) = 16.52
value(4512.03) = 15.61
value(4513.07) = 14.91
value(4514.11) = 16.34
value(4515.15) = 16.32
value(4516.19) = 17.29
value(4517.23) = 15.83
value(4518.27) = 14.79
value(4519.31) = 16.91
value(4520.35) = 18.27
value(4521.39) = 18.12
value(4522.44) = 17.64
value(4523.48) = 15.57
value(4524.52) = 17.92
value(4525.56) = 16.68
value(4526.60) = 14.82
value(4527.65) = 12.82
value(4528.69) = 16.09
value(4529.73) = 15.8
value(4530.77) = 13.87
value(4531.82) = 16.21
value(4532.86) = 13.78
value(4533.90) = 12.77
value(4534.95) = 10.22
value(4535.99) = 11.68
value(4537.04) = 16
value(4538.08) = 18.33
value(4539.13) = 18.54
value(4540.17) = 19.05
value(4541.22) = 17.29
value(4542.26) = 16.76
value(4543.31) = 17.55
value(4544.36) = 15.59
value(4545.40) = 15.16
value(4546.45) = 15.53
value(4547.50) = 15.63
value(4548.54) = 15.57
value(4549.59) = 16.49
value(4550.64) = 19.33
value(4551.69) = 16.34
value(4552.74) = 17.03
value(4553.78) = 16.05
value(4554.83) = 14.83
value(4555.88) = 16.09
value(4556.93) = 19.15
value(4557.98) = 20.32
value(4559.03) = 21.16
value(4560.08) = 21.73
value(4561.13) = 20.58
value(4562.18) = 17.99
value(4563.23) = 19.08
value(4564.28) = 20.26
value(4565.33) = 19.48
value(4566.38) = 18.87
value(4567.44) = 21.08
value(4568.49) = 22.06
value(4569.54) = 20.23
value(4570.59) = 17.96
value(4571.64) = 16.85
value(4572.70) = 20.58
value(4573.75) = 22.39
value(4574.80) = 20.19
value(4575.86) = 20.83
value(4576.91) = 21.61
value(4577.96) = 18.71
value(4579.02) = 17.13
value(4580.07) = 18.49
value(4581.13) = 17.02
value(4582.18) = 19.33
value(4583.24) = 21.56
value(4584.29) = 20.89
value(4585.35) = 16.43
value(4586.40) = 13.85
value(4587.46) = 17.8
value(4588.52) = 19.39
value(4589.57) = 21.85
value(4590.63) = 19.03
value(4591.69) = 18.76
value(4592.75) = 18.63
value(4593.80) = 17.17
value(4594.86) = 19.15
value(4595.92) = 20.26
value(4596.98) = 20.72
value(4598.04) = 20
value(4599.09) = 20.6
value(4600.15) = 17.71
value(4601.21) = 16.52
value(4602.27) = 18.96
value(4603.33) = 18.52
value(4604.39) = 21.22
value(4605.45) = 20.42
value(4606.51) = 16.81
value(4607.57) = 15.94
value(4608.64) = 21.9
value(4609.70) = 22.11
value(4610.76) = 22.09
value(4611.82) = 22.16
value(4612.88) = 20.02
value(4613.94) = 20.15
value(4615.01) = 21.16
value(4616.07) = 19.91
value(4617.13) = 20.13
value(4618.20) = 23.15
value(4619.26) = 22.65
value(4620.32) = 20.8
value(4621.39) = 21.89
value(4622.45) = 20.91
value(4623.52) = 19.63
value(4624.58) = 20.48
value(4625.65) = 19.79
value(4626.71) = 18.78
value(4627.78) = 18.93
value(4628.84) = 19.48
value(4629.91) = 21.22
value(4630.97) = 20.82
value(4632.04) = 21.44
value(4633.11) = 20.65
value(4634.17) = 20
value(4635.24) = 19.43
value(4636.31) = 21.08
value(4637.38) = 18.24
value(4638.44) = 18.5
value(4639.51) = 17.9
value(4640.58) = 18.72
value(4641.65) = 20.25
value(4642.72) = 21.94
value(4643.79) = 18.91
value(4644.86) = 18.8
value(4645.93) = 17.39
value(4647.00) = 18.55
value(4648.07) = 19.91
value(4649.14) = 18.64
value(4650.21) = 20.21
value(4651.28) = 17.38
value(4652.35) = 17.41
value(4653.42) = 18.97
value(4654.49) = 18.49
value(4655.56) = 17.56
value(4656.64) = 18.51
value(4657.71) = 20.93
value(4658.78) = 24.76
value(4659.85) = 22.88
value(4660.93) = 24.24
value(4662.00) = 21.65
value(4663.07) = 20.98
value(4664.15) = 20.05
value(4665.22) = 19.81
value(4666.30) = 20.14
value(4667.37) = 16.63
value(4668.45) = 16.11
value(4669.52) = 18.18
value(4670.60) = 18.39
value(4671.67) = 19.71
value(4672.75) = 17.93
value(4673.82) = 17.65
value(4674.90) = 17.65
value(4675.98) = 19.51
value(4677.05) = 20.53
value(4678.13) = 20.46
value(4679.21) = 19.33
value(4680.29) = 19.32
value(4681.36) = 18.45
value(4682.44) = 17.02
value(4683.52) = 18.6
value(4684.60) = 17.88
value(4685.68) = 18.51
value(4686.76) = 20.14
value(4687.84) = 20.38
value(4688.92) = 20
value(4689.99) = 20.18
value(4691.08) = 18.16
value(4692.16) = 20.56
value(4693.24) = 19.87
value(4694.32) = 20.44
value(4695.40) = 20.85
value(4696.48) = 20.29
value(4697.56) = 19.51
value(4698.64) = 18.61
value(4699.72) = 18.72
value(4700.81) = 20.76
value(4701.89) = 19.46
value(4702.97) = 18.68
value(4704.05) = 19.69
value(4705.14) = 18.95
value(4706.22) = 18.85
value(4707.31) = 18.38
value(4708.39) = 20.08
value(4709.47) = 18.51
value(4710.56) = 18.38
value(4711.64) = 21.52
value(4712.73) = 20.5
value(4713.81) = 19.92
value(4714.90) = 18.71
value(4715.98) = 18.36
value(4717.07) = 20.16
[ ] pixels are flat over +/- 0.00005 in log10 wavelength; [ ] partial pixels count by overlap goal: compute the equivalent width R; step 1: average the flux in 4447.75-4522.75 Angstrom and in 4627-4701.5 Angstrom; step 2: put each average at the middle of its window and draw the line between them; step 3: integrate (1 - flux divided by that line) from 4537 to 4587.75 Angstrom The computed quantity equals -3.7 Angstrom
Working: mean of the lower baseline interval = 15.4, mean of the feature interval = 18.4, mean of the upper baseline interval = 19.5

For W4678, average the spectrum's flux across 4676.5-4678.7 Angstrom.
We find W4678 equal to 20.5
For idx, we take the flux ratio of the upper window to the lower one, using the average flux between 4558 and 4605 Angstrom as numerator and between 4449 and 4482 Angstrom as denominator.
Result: 1.4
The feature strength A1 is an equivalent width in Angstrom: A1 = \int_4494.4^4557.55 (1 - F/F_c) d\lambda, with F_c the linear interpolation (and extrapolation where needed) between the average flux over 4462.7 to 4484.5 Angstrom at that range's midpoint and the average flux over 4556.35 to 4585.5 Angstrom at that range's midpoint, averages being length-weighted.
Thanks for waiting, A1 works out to 5.3 Angstrom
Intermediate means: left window 15.5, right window 19.7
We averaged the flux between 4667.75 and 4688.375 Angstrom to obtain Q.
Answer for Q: 18.7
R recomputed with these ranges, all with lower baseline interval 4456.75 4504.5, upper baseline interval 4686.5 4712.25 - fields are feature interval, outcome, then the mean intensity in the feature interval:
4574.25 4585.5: -1.35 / 19.4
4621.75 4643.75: -1.88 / 19.9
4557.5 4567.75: -1.84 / 20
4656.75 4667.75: -1.32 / 21.2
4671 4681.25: 0.05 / 19.1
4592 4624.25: -3.91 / 20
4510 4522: -0.27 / 16.5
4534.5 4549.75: 0.57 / 16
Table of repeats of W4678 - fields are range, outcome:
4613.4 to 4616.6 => 20.4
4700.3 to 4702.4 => 20.1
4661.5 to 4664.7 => 20.9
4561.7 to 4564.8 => 19.1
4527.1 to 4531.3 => 14.6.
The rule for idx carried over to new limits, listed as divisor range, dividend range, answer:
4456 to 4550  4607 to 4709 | 1.26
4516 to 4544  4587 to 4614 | 1.23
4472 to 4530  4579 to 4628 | 1.21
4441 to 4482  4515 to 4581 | 1.25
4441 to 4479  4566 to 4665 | 1.43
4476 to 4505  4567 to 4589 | 1.19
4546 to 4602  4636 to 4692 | 1.03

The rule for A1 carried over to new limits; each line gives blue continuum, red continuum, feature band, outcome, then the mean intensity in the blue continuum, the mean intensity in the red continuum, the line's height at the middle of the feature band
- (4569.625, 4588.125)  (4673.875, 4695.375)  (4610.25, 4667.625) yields -2.86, 19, 19.3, 19.2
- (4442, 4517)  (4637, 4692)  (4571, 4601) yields -2.82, 15.1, 19.3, 17.5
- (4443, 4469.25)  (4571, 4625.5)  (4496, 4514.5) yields -1.43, 13.2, 19.7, 15.5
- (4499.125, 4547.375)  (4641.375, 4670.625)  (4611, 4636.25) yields -2.50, 16.2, 19.6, 18.8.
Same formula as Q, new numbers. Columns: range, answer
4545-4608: 18.7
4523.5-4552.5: 15.8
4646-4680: 19.4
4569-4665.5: 19.7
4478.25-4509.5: 16.3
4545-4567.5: 18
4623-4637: 20.1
